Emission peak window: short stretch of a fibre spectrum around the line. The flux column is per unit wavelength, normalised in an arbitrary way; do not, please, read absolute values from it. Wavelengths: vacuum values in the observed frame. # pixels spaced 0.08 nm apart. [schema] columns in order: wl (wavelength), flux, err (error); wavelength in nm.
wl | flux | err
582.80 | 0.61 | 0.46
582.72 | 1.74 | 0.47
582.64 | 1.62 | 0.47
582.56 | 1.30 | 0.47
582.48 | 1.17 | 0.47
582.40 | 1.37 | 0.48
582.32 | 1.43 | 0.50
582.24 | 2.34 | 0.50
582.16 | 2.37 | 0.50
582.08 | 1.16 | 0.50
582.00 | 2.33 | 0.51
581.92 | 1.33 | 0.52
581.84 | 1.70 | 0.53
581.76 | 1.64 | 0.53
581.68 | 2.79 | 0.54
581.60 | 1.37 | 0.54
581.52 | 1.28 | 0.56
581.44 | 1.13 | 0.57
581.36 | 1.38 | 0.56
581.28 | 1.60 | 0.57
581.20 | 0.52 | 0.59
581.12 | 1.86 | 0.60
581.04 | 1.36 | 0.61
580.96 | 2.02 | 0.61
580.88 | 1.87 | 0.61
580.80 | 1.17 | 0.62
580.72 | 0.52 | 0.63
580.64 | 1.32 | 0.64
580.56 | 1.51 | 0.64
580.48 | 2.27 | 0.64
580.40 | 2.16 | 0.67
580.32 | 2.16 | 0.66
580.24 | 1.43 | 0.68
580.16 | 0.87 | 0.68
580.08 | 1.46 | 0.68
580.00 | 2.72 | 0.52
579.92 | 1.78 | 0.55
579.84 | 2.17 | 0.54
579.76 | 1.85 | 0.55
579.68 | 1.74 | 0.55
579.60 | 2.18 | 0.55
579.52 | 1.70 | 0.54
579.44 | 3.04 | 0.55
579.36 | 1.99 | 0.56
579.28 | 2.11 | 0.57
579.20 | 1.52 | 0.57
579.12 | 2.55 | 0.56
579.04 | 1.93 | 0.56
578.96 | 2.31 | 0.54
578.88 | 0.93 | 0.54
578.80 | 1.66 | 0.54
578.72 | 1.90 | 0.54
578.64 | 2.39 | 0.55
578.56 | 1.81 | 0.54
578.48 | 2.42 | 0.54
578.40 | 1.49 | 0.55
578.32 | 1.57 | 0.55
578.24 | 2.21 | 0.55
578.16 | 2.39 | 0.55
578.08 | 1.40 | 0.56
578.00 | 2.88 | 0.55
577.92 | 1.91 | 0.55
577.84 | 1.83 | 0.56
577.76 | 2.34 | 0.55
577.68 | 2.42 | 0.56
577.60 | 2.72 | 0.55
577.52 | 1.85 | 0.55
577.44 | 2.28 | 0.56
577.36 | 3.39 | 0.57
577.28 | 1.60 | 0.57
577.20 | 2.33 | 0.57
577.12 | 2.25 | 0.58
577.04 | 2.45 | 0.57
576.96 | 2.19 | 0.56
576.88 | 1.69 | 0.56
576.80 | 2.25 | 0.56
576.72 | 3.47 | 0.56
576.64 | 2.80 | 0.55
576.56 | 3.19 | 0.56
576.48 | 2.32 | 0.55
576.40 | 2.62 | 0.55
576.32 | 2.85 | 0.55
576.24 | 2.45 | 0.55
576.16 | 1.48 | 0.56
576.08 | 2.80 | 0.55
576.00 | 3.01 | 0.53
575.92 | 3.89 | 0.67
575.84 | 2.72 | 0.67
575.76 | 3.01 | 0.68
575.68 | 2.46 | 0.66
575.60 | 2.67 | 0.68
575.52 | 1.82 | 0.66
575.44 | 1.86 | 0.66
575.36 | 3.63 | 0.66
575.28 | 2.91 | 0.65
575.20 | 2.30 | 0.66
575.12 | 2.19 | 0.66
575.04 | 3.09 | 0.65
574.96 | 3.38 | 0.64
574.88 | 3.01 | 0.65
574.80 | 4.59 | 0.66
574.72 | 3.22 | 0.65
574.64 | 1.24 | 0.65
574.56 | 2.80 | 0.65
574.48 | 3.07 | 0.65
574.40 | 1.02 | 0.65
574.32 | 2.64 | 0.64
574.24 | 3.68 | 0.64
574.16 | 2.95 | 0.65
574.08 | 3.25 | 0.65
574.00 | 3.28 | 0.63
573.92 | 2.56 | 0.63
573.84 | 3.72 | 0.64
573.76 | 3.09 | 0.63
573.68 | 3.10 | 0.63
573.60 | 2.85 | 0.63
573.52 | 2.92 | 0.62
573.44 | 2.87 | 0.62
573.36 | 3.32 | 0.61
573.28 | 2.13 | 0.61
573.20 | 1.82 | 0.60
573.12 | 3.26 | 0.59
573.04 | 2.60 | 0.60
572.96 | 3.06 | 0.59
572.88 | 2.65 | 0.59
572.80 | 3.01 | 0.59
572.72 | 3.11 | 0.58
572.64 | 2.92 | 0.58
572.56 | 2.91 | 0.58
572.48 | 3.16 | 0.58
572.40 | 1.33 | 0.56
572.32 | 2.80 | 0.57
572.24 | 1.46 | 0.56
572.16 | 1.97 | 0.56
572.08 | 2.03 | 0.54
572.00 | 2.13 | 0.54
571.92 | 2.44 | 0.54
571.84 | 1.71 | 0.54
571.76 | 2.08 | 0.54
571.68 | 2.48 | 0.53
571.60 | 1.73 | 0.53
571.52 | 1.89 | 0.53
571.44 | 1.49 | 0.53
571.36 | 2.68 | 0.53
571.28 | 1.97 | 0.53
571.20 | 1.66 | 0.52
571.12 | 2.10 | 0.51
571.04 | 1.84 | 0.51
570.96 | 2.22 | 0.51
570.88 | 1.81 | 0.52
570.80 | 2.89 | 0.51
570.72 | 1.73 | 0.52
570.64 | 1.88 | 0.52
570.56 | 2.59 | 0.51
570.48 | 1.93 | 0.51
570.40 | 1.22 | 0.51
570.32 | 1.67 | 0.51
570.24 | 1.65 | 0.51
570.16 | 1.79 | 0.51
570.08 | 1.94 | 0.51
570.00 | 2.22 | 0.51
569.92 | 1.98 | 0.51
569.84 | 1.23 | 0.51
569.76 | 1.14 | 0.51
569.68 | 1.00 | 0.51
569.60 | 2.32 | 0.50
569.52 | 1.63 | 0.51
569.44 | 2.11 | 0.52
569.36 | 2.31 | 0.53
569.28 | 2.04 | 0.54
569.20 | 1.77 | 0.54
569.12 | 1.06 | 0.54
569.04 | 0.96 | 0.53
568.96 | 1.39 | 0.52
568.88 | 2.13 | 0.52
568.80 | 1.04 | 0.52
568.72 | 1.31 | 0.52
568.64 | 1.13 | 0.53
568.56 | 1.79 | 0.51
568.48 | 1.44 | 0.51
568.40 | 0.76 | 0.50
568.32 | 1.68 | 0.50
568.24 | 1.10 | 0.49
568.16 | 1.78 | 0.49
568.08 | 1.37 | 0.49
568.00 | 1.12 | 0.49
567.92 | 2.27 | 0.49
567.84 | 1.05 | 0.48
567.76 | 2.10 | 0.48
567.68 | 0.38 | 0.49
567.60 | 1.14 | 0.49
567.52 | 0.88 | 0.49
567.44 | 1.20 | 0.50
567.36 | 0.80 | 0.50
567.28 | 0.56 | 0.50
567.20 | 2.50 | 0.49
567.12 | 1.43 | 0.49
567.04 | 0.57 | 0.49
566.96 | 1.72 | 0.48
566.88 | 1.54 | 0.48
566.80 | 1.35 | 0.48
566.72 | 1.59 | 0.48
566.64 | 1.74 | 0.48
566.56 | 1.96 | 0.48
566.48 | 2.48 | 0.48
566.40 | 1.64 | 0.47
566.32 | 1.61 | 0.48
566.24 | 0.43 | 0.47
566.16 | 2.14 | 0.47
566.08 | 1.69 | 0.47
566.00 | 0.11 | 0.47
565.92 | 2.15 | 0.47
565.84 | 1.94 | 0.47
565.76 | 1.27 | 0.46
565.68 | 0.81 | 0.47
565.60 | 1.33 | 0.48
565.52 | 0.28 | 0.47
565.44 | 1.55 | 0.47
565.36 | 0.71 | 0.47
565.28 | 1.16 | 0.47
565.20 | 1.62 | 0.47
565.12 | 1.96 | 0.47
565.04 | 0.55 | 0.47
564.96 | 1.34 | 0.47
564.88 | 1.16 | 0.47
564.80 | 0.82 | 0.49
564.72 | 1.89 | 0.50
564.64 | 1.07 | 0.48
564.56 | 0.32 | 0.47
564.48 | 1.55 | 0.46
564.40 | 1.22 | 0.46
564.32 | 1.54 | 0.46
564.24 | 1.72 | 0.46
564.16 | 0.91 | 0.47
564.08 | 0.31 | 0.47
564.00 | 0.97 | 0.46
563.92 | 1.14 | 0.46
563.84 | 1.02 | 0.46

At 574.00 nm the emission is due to C III]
